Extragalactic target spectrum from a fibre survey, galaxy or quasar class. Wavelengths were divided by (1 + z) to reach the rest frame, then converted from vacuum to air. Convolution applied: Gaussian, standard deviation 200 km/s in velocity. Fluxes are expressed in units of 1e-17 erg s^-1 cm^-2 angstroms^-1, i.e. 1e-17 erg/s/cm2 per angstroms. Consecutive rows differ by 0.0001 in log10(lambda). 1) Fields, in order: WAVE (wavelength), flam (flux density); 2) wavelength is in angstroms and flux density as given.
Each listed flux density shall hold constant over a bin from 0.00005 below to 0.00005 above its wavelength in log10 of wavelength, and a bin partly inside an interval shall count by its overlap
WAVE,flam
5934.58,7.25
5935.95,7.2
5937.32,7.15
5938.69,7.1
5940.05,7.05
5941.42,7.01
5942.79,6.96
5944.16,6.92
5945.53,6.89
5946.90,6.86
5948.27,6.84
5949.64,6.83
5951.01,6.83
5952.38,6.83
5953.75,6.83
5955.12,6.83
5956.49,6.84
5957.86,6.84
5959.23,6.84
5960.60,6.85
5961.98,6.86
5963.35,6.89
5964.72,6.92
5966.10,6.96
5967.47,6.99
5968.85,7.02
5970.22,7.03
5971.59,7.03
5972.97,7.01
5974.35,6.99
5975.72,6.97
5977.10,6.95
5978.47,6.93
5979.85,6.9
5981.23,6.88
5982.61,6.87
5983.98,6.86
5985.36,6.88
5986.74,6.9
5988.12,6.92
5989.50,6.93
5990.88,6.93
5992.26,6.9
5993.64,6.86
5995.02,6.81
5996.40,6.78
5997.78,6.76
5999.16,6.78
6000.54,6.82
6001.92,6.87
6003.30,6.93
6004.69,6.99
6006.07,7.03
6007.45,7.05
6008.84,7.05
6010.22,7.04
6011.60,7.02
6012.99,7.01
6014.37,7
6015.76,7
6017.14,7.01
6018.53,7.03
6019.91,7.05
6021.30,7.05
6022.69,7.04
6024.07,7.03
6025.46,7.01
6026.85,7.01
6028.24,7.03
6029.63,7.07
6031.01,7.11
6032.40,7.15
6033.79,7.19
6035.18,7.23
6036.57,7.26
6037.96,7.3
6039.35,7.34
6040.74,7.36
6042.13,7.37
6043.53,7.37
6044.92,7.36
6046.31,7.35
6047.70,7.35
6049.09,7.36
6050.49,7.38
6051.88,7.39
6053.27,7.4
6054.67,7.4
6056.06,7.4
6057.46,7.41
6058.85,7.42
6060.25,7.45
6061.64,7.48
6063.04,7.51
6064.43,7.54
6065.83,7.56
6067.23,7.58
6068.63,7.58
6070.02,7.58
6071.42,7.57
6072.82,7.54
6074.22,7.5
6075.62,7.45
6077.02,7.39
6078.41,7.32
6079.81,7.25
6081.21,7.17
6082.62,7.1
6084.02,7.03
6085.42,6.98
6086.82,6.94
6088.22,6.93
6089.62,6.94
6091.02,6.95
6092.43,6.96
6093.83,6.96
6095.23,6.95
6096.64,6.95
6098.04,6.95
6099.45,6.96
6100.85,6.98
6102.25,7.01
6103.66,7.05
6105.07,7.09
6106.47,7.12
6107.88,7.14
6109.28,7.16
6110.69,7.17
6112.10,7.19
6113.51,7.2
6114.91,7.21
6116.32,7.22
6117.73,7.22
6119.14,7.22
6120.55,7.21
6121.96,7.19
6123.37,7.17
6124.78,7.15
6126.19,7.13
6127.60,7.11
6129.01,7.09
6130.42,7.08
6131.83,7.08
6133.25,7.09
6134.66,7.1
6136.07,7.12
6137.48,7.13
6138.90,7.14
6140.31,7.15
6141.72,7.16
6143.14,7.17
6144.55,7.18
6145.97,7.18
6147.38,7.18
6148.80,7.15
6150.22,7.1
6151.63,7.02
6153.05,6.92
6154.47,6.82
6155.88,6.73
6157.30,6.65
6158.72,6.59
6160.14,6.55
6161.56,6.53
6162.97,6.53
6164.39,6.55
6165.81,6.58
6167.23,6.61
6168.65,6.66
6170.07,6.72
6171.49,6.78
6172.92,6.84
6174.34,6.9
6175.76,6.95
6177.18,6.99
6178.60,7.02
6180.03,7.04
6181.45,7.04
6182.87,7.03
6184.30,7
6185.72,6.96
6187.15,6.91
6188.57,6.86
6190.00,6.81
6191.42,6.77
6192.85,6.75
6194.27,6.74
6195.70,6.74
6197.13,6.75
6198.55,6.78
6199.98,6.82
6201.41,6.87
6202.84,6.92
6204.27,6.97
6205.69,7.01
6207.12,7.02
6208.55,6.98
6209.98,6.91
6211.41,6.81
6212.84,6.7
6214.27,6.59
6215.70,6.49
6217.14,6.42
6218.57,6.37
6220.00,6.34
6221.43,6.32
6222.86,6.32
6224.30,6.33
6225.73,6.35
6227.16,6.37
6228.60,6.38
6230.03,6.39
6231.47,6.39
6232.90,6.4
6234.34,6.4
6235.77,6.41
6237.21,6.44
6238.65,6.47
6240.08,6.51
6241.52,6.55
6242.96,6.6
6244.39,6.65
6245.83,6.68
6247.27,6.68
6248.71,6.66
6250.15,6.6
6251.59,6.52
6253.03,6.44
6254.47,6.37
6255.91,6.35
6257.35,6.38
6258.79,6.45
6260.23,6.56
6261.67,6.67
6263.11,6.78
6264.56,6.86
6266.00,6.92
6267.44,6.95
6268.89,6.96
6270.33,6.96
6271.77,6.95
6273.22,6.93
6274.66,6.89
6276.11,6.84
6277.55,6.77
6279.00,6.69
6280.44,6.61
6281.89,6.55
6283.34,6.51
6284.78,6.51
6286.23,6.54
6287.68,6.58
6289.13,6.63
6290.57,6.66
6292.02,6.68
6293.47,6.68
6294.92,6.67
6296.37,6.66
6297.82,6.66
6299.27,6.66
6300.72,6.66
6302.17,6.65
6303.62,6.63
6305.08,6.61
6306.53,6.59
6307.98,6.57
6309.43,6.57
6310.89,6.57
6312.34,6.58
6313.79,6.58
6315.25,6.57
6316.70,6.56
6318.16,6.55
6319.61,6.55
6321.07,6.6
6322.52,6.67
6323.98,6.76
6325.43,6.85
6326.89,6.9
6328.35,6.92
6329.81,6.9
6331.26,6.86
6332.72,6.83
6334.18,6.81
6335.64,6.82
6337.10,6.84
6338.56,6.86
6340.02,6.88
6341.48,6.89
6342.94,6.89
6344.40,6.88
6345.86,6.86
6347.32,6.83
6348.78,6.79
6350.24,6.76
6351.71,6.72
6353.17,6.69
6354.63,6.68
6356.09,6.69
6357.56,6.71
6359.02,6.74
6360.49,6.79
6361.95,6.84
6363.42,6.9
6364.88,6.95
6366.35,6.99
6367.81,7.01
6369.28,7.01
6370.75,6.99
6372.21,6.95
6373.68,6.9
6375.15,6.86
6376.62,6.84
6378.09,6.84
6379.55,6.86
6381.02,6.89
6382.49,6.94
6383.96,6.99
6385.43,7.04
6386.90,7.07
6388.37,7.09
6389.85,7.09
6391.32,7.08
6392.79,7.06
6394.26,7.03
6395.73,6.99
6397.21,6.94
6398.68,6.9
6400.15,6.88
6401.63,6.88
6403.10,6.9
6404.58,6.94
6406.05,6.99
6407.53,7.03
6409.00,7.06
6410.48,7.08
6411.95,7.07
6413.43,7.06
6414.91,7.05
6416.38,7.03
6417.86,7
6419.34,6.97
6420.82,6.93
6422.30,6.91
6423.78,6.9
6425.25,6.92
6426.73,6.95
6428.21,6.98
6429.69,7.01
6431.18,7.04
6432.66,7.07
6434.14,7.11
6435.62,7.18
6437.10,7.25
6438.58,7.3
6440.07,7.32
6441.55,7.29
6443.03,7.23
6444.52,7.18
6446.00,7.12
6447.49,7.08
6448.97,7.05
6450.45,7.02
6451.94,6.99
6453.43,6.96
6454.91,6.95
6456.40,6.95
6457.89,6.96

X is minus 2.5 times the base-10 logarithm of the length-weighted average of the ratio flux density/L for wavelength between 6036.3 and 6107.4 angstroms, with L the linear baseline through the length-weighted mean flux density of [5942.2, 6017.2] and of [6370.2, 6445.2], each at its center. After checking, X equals -0.05 mag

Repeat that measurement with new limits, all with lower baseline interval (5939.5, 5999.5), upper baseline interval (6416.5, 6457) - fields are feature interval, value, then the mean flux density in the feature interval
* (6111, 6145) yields -0.03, 7.16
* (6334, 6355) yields 0.03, 6.82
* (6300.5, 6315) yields 0.07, 6.6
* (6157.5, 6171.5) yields 0.06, 6.6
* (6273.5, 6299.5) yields 0.06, 6.66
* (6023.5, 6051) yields -0.05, 7.23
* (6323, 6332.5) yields 0.03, 6.86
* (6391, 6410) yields 0.01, 6.97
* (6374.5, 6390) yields 0.01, 6.95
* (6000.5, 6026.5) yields -0.01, 7.01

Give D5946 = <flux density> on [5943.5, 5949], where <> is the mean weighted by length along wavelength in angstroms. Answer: 6.87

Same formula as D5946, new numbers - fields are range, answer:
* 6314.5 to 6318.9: 6.56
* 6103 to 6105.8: 7.07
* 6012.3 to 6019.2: 7.01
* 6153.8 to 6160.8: 6.67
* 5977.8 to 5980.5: 6.91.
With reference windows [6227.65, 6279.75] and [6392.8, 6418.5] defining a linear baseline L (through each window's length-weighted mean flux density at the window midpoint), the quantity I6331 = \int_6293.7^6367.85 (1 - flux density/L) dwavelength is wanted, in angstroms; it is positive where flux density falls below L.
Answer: 0.7 angstroms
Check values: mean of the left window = 6.62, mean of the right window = 6.99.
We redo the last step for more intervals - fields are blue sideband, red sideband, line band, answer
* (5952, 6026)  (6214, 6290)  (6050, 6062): -1.00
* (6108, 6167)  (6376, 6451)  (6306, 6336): 1.42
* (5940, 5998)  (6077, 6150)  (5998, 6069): -2.12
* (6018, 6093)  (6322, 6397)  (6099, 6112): 0.22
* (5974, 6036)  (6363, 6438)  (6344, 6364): 0.61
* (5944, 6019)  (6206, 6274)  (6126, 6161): -1.61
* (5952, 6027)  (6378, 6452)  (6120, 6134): -0.33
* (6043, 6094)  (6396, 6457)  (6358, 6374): 0.39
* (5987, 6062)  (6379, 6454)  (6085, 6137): 0.15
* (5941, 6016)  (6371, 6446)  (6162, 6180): 0.50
